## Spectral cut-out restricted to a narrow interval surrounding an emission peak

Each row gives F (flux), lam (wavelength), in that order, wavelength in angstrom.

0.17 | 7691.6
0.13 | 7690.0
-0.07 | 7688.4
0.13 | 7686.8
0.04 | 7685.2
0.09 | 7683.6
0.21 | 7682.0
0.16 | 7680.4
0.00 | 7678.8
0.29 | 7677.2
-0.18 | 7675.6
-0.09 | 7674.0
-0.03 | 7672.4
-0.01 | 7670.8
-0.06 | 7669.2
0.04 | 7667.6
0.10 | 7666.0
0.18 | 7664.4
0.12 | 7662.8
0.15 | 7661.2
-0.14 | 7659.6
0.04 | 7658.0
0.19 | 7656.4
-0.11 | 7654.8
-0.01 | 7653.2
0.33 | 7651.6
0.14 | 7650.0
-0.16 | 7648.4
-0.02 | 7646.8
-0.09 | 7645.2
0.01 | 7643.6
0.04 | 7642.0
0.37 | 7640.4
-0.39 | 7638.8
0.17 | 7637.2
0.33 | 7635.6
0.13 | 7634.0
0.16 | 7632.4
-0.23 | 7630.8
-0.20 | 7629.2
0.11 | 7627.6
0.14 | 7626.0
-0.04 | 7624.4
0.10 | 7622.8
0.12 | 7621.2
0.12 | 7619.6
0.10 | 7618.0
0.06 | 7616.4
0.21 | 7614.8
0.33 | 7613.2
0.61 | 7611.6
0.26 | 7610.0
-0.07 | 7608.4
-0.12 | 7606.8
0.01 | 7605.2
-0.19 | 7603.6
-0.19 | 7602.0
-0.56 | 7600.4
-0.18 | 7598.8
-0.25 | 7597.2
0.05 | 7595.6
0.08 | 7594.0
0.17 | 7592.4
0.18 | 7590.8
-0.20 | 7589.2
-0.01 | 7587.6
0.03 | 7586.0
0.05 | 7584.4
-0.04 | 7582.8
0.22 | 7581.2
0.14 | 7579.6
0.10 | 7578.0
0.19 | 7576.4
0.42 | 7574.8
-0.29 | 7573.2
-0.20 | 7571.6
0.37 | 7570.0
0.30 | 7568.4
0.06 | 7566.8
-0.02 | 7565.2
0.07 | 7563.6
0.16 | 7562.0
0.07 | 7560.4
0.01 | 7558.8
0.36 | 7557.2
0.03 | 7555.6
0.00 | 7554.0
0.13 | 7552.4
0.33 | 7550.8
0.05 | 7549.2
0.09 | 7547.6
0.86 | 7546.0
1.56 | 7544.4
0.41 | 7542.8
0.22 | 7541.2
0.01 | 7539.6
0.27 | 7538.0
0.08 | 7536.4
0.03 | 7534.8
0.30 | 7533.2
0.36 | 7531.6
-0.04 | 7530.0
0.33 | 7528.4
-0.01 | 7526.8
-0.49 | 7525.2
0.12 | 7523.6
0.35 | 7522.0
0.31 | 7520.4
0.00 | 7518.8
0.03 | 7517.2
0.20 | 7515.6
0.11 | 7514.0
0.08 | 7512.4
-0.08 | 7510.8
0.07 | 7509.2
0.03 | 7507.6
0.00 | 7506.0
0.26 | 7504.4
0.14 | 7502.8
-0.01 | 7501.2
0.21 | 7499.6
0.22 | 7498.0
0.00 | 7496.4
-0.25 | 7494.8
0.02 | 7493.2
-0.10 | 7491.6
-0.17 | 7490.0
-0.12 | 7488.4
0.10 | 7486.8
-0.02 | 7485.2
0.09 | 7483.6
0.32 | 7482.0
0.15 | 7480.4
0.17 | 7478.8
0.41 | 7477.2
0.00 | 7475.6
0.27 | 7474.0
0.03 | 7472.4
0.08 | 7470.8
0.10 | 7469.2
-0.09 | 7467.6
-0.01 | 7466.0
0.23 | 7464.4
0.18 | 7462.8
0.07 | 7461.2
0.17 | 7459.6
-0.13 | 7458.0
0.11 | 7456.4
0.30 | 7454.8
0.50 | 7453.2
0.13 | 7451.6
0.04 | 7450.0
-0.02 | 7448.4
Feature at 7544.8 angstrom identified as H-alpha 6563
